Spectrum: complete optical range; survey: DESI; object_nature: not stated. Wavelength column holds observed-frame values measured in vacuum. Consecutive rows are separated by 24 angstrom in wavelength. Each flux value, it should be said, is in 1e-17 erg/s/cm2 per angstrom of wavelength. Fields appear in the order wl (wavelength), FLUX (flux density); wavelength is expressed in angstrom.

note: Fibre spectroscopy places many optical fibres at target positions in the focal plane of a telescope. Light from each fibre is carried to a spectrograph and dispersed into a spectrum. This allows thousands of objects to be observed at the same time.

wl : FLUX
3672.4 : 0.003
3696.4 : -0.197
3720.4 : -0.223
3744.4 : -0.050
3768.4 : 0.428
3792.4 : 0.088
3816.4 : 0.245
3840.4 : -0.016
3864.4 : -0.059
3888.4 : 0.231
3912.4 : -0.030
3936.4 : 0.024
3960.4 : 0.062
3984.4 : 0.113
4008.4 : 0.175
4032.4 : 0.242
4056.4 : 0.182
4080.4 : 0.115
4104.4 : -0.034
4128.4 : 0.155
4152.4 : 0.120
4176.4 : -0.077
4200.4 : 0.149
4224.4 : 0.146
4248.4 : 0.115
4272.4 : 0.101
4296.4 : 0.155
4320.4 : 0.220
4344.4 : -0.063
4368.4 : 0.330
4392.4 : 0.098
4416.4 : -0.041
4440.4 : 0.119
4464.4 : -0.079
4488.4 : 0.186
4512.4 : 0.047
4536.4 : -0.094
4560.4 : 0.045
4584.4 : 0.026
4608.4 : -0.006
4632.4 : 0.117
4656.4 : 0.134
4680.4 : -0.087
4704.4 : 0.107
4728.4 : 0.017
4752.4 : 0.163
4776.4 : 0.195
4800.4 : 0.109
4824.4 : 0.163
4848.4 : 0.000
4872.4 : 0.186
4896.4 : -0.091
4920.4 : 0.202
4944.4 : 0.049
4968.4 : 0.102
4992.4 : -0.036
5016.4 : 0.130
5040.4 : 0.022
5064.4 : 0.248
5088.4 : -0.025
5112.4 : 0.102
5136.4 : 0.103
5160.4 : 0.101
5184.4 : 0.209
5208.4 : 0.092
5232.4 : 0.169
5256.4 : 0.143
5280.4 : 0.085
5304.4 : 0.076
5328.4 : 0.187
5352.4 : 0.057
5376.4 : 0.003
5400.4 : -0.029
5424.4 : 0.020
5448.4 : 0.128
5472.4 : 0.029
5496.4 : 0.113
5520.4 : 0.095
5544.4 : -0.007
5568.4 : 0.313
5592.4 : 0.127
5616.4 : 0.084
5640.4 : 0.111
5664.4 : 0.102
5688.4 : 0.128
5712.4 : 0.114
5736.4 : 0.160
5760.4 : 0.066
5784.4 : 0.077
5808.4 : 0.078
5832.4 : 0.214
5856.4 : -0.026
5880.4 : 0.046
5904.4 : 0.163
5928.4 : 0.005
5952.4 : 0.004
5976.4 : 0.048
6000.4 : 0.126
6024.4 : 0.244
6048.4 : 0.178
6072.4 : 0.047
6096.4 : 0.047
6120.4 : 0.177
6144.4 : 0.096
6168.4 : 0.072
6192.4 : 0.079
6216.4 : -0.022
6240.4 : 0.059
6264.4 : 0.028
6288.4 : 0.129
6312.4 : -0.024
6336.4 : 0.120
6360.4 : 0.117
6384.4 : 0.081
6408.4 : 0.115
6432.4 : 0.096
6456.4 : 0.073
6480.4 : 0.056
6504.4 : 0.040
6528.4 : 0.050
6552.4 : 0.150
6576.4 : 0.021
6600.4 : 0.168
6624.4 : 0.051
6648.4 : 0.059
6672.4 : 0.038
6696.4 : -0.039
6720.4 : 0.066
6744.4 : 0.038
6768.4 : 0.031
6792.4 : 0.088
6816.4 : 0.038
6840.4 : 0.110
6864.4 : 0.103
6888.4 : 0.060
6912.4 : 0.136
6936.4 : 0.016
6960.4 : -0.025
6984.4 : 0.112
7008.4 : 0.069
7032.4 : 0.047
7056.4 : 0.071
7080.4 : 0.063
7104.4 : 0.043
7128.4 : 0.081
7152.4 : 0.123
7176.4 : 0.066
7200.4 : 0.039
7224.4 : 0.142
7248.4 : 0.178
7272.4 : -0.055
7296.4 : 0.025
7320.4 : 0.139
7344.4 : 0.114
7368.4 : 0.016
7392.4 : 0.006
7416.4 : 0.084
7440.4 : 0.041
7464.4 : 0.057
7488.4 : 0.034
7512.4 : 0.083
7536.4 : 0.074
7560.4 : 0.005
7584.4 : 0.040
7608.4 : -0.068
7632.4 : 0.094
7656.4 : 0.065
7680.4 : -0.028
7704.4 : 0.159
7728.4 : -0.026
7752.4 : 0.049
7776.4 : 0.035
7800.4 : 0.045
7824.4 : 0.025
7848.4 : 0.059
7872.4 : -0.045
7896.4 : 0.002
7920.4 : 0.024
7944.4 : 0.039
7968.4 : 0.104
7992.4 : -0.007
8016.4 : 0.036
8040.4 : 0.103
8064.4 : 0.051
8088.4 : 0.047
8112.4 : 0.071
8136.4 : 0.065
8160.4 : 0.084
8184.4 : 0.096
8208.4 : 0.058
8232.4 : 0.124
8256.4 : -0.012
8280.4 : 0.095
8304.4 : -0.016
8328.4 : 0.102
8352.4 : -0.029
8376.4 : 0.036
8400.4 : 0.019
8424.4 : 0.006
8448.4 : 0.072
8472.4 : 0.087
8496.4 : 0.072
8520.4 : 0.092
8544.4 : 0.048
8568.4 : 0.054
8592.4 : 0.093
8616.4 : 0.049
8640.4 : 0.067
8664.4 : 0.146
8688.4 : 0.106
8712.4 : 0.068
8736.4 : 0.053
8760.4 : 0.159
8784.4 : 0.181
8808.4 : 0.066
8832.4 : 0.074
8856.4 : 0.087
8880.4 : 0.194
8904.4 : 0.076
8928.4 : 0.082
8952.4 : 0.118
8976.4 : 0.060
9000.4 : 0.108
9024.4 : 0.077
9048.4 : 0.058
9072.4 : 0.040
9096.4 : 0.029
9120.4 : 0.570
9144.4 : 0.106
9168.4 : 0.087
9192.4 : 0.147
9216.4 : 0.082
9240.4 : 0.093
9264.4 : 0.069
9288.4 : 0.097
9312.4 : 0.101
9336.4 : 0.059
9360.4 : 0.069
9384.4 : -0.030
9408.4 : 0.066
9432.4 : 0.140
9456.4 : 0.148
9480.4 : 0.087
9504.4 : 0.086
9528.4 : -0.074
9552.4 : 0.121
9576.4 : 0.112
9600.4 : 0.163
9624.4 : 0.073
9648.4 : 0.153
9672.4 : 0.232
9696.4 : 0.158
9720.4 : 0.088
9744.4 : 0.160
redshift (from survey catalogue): 1.44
